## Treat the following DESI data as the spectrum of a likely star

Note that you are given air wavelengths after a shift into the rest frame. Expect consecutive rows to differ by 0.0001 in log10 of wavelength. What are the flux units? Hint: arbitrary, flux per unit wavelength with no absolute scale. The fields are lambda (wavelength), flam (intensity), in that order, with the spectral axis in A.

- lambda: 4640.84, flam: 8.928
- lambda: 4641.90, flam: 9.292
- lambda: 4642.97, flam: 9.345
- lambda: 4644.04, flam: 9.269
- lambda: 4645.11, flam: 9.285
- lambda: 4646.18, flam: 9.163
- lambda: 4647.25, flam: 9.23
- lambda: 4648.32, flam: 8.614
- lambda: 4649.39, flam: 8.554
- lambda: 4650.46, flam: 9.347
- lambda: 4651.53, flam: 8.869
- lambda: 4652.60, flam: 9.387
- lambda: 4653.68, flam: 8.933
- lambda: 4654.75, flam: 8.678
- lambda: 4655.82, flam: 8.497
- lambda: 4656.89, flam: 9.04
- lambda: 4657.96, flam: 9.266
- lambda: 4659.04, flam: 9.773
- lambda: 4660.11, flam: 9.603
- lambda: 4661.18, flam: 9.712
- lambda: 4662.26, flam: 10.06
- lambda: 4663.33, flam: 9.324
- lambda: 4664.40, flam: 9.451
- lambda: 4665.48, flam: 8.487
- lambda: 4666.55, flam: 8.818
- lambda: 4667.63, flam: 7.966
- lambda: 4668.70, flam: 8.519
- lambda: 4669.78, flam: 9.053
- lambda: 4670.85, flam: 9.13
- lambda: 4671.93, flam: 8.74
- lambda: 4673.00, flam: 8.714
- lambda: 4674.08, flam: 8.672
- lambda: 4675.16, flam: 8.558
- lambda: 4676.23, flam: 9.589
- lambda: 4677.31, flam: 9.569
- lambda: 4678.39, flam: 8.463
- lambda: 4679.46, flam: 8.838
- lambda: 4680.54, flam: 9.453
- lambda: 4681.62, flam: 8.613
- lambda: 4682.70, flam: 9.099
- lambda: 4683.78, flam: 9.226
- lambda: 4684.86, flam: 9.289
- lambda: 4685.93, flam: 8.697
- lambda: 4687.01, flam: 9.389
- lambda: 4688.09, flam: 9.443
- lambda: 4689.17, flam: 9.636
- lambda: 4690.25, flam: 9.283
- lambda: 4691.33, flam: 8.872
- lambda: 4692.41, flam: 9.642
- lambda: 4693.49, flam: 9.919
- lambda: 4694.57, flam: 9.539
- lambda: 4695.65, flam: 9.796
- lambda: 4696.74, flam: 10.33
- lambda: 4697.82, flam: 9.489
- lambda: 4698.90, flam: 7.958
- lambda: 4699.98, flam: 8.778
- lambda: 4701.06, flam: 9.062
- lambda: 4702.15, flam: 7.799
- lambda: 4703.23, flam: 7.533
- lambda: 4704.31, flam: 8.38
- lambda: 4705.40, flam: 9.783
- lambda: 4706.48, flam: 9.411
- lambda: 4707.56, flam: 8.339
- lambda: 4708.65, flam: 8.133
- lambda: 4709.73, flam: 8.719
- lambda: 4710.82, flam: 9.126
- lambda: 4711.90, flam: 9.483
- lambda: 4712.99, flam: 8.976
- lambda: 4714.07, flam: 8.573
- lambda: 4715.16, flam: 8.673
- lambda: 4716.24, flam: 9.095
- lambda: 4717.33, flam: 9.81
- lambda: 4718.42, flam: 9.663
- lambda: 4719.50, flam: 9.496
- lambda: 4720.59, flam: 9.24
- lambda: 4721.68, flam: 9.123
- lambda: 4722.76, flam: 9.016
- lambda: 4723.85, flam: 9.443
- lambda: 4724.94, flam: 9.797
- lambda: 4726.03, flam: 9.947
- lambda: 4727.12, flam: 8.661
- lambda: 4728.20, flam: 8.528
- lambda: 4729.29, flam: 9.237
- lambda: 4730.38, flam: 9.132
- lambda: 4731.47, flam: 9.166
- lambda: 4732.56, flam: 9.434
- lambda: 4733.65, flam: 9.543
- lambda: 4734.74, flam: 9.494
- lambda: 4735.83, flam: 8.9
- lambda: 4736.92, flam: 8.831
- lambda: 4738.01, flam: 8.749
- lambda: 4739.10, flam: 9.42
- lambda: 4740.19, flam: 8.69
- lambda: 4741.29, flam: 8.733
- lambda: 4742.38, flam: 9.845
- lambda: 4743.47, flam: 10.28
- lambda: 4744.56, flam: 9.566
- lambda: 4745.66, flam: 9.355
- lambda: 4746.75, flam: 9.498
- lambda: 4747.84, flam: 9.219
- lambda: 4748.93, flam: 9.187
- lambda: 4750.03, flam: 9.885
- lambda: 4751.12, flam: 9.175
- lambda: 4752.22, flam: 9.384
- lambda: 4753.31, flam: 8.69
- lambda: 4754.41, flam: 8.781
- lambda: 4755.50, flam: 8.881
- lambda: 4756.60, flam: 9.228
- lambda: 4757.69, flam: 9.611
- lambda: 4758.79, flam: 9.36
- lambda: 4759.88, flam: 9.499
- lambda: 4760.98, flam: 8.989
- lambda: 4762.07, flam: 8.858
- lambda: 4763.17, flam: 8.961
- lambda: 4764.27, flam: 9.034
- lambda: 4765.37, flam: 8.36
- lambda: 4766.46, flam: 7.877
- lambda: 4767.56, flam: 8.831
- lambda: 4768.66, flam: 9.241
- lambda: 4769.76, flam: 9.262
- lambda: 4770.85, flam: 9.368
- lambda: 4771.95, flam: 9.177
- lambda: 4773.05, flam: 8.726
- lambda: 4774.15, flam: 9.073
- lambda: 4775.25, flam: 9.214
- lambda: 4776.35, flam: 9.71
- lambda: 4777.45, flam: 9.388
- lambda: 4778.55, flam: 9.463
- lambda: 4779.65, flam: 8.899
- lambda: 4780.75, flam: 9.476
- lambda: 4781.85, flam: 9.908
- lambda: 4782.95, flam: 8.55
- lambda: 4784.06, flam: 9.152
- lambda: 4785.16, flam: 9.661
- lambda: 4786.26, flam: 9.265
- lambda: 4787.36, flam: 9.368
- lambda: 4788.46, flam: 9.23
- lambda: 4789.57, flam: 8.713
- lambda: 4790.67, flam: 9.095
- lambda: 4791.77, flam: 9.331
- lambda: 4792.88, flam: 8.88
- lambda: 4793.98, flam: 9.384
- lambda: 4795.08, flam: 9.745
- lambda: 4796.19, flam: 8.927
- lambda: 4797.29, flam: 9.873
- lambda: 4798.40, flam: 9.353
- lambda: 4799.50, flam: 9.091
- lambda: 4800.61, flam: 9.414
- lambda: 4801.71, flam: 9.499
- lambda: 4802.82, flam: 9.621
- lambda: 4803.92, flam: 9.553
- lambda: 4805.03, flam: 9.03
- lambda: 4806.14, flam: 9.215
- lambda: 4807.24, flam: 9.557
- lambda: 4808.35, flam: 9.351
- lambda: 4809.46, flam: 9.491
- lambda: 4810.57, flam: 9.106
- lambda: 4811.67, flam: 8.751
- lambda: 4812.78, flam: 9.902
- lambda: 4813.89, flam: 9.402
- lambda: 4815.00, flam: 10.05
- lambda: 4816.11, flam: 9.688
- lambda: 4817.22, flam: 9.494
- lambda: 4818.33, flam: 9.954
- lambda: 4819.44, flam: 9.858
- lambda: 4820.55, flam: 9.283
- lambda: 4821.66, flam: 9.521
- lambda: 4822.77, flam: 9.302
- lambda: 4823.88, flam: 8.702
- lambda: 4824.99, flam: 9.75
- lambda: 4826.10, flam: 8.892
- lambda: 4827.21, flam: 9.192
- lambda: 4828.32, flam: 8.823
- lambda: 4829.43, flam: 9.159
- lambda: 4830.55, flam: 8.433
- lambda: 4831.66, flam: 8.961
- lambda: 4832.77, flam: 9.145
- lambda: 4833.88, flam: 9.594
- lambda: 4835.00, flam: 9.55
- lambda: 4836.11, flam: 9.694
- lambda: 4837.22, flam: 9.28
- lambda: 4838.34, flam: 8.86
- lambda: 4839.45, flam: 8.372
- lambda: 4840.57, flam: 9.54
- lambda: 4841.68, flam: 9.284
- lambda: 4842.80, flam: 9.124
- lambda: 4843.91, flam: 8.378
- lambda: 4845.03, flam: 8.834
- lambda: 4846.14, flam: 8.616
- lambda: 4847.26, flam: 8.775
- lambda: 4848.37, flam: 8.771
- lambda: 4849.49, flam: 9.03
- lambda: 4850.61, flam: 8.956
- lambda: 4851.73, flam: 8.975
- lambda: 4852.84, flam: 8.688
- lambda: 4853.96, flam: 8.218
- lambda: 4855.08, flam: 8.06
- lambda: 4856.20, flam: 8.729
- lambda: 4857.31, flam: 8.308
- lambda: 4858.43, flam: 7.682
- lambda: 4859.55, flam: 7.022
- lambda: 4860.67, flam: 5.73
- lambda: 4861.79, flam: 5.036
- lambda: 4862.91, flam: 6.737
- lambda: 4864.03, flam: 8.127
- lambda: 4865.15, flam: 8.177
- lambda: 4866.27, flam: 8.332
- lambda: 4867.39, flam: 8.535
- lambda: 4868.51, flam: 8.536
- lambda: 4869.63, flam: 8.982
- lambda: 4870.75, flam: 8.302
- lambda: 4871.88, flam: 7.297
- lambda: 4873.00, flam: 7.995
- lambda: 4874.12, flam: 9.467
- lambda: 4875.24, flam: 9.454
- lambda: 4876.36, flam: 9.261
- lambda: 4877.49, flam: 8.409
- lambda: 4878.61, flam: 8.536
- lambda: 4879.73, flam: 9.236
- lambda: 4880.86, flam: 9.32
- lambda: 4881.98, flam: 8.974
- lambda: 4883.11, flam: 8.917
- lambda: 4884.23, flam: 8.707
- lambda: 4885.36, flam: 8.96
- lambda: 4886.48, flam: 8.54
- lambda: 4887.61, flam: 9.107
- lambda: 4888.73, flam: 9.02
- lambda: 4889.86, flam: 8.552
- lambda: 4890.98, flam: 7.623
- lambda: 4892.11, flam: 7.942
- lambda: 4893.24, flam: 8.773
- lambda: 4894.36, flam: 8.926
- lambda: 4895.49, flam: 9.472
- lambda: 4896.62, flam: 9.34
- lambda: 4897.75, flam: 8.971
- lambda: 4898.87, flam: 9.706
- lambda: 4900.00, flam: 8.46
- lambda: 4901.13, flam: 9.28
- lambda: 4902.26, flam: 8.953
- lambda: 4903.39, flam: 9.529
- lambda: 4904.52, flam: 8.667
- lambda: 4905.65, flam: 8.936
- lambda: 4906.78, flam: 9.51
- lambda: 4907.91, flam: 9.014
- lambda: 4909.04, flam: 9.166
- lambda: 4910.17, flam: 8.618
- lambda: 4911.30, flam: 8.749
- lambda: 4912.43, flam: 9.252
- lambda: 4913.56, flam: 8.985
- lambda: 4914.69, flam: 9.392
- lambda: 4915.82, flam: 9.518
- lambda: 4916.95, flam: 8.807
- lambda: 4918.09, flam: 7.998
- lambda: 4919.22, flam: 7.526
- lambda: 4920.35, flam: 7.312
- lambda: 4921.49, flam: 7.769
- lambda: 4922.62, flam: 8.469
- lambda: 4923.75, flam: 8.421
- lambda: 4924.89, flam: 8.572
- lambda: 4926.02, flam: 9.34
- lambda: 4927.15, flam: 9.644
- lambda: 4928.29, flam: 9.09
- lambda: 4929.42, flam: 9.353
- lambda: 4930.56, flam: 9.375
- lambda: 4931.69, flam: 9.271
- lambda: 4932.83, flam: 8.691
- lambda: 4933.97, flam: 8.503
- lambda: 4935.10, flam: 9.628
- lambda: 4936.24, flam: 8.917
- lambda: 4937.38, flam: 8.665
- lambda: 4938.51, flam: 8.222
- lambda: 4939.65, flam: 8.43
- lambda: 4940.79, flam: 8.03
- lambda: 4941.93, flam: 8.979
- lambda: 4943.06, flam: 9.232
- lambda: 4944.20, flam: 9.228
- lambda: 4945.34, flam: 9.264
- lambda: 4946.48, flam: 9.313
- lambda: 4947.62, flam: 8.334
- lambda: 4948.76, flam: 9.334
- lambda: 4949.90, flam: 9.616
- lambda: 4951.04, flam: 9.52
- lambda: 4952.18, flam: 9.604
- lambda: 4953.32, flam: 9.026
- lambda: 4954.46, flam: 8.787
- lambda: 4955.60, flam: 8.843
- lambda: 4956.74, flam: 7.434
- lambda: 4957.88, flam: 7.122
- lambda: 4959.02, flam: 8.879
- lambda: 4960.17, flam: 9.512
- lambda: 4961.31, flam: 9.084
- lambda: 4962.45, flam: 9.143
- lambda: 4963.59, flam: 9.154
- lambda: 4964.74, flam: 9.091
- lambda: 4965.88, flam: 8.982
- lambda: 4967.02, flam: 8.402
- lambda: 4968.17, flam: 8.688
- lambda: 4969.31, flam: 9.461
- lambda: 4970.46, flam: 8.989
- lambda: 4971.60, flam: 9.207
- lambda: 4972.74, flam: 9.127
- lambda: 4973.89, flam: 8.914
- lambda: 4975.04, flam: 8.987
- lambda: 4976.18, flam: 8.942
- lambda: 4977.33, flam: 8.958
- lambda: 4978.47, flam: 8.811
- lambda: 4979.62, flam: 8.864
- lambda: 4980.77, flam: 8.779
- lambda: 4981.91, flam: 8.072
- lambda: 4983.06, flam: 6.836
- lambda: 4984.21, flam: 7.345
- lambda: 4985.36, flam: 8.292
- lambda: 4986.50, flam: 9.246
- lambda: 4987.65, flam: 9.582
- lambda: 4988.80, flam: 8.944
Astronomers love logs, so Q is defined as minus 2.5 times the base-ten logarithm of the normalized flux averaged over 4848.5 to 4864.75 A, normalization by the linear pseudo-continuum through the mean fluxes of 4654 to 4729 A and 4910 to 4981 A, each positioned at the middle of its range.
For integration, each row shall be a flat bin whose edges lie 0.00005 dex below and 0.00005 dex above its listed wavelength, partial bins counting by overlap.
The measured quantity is 0.14 mag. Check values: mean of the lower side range 9.08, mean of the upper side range 8.86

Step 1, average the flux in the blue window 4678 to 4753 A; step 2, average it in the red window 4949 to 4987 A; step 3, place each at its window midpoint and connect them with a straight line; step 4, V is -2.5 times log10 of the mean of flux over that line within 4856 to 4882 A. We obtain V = 0.10 mag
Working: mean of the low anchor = 9.16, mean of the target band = 8.15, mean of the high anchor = 8.78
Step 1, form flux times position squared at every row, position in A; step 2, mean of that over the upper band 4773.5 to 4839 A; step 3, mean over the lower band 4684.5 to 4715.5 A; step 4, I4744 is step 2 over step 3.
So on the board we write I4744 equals 1.08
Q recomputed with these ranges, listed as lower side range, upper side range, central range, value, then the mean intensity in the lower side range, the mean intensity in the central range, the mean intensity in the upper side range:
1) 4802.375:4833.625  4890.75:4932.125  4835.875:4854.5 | 0.036 mag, 9.33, 8.89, 8.87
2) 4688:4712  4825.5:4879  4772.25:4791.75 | -0.055 mag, 9.05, 9.23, 8.54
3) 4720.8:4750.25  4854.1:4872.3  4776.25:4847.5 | -0.113 mag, 9.28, 9.27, 7.74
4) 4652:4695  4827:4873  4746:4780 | -0.041 mag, 9.12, 9.13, 8.47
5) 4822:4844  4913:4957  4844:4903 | 0.062 mag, 9.12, 8.51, 8.84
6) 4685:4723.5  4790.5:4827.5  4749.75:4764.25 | 0.010 mag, 9.1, 9.16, 9.39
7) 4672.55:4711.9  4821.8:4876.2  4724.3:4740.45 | -0.031 mag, 9.04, 9.18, 8.58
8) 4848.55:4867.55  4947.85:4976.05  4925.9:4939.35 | -0.047 mag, 7.9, 9.04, 8.95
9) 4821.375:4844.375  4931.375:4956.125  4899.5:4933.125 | 0.018 mag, 9.12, 8.86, 8.97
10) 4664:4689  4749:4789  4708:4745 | -0.015 mag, 8.95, 9.19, 9.15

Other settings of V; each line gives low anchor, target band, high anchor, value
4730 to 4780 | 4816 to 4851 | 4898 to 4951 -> -0.01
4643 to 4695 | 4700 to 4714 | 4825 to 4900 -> 0.04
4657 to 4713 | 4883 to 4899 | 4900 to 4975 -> 0.01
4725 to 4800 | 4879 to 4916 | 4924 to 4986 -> 0.00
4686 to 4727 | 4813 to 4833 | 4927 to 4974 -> -0.03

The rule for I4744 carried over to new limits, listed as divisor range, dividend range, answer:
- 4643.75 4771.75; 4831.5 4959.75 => 1.04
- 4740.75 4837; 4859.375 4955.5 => 0.99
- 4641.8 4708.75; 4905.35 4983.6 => 1.09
